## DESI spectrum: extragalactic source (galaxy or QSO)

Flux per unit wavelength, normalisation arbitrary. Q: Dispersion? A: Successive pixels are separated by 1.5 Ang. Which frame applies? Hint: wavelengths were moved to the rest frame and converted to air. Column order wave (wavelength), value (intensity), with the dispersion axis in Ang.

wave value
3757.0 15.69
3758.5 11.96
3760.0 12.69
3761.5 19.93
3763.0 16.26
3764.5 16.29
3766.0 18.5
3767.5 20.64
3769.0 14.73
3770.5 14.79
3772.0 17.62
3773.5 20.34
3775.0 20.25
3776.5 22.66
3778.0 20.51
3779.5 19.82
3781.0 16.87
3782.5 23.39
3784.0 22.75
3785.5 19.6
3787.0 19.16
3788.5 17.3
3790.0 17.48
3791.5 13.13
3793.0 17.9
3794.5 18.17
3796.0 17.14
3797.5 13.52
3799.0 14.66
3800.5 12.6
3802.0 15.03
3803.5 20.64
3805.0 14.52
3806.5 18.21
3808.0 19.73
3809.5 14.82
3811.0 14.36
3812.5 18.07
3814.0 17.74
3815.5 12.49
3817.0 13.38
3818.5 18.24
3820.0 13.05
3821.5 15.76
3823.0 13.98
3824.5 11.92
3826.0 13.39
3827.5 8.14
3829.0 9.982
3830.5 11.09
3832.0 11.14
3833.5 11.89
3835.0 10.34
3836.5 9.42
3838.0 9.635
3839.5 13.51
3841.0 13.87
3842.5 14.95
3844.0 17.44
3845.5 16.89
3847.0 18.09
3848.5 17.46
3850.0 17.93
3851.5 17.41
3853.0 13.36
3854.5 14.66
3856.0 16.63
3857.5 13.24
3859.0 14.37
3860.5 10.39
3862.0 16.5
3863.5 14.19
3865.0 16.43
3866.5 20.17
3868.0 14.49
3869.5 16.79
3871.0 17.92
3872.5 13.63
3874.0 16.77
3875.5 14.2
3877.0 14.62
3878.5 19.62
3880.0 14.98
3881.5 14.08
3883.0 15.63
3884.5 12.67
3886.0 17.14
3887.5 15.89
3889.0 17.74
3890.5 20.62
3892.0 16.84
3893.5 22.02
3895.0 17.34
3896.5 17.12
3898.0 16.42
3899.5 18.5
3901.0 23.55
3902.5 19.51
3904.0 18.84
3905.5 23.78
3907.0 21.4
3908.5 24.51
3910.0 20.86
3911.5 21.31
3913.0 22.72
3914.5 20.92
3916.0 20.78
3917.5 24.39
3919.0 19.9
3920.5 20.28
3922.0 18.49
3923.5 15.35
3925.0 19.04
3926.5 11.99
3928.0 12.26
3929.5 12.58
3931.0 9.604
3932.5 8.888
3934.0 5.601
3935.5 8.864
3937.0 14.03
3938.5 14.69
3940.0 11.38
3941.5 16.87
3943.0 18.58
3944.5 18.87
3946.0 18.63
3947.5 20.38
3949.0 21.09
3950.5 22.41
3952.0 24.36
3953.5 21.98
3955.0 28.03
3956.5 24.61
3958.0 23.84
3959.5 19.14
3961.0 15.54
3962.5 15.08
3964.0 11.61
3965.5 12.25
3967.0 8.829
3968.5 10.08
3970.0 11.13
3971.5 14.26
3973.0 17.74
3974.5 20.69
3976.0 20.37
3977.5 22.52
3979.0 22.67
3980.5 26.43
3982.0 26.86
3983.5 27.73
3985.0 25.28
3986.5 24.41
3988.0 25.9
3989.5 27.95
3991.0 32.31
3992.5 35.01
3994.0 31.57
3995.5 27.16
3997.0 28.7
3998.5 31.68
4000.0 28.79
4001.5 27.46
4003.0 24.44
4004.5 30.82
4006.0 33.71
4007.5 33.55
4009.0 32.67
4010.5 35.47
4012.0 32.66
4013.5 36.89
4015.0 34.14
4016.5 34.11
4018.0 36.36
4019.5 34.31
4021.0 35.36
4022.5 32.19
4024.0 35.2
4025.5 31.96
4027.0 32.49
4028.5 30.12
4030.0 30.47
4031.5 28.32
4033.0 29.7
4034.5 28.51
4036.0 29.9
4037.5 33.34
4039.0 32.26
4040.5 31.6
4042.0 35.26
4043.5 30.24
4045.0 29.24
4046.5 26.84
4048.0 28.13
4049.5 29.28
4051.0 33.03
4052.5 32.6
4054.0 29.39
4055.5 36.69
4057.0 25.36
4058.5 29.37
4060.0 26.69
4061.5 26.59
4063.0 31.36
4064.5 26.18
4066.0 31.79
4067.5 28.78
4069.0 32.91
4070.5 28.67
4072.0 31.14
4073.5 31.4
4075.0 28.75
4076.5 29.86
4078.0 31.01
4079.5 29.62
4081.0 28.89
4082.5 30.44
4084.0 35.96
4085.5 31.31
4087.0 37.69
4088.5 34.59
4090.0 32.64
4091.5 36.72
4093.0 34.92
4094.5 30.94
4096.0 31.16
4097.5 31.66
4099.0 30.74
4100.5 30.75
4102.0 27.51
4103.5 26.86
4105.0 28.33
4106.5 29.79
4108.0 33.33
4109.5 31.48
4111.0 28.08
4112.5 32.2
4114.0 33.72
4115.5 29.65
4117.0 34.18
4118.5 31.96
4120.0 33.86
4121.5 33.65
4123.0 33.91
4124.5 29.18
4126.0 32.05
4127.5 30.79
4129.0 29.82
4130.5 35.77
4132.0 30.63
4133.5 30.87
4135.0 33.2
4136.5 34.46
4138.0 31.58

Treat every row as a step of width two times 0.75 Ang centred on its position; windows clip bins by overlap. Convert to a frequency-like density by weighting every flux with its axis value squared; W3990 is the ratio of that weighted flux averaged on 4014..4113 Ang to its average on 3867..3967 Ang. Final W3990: 1.91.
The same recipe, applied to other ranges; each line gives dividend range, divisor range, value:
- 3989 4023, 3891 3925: 1.67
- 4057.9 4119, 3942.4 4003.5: 1.47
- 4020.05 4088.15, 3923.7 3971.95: 2.05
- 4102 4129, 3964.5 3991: 1.62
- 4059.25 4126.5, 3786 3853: 2.40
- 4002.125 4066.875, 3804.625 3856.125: 2.42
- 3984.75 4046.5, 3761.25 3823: 2.03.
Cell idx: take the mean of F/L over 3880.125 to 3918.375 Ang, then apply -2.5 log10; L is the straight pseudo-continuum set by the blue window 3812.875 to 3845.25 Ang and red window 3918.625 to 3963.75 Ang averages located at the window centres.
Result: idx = -0.23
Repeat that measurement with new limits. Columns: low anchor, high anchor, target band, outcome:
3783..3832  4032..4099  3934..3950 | 0.43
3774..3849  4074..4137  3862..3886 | 0.21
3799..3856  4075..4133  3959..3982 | 0.36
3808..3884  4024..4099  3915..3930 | 0.16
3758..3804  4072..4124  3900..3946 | 0.34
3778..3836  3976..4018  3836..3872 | 0.24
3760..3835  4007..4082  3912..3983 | 0.39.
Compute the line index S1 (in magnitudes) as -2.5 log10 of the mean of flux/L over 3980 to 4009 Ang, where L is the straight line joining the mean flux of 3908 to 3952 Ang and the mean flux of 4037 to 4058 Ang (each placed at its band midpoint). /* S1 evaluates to -0.18 mag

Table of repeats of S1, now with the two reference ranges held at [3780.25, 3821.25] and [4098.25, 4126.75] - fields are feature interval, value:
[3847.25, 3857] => 0.18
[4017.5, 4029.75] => -0.23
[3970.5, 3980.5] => 0.24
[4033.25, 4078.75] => -0.06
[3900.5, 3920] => 0.01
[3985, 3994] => -0.14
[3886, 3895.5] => 0.14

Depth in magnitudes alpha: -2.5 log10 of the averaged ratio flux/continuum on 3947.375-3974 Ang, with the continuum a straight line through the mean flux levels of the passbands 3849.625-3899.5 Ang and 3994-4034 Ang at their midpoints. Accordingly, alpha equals 0.390 mag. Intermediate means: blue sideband 16.1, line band 17.9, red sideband 31.8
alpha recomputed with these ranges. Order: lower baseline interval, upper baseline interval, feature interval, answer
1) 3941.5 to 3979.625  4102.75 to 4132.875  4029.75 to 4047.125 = -0.22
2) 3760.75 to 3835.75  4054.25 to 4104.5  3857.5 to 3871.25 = 0.26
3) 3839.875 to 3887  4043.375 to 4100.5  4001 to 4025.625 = -0.24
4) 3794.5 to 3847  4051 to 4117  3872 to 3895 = 0.11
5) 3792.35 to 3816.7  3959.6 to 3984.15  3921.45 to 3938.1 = 0.36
